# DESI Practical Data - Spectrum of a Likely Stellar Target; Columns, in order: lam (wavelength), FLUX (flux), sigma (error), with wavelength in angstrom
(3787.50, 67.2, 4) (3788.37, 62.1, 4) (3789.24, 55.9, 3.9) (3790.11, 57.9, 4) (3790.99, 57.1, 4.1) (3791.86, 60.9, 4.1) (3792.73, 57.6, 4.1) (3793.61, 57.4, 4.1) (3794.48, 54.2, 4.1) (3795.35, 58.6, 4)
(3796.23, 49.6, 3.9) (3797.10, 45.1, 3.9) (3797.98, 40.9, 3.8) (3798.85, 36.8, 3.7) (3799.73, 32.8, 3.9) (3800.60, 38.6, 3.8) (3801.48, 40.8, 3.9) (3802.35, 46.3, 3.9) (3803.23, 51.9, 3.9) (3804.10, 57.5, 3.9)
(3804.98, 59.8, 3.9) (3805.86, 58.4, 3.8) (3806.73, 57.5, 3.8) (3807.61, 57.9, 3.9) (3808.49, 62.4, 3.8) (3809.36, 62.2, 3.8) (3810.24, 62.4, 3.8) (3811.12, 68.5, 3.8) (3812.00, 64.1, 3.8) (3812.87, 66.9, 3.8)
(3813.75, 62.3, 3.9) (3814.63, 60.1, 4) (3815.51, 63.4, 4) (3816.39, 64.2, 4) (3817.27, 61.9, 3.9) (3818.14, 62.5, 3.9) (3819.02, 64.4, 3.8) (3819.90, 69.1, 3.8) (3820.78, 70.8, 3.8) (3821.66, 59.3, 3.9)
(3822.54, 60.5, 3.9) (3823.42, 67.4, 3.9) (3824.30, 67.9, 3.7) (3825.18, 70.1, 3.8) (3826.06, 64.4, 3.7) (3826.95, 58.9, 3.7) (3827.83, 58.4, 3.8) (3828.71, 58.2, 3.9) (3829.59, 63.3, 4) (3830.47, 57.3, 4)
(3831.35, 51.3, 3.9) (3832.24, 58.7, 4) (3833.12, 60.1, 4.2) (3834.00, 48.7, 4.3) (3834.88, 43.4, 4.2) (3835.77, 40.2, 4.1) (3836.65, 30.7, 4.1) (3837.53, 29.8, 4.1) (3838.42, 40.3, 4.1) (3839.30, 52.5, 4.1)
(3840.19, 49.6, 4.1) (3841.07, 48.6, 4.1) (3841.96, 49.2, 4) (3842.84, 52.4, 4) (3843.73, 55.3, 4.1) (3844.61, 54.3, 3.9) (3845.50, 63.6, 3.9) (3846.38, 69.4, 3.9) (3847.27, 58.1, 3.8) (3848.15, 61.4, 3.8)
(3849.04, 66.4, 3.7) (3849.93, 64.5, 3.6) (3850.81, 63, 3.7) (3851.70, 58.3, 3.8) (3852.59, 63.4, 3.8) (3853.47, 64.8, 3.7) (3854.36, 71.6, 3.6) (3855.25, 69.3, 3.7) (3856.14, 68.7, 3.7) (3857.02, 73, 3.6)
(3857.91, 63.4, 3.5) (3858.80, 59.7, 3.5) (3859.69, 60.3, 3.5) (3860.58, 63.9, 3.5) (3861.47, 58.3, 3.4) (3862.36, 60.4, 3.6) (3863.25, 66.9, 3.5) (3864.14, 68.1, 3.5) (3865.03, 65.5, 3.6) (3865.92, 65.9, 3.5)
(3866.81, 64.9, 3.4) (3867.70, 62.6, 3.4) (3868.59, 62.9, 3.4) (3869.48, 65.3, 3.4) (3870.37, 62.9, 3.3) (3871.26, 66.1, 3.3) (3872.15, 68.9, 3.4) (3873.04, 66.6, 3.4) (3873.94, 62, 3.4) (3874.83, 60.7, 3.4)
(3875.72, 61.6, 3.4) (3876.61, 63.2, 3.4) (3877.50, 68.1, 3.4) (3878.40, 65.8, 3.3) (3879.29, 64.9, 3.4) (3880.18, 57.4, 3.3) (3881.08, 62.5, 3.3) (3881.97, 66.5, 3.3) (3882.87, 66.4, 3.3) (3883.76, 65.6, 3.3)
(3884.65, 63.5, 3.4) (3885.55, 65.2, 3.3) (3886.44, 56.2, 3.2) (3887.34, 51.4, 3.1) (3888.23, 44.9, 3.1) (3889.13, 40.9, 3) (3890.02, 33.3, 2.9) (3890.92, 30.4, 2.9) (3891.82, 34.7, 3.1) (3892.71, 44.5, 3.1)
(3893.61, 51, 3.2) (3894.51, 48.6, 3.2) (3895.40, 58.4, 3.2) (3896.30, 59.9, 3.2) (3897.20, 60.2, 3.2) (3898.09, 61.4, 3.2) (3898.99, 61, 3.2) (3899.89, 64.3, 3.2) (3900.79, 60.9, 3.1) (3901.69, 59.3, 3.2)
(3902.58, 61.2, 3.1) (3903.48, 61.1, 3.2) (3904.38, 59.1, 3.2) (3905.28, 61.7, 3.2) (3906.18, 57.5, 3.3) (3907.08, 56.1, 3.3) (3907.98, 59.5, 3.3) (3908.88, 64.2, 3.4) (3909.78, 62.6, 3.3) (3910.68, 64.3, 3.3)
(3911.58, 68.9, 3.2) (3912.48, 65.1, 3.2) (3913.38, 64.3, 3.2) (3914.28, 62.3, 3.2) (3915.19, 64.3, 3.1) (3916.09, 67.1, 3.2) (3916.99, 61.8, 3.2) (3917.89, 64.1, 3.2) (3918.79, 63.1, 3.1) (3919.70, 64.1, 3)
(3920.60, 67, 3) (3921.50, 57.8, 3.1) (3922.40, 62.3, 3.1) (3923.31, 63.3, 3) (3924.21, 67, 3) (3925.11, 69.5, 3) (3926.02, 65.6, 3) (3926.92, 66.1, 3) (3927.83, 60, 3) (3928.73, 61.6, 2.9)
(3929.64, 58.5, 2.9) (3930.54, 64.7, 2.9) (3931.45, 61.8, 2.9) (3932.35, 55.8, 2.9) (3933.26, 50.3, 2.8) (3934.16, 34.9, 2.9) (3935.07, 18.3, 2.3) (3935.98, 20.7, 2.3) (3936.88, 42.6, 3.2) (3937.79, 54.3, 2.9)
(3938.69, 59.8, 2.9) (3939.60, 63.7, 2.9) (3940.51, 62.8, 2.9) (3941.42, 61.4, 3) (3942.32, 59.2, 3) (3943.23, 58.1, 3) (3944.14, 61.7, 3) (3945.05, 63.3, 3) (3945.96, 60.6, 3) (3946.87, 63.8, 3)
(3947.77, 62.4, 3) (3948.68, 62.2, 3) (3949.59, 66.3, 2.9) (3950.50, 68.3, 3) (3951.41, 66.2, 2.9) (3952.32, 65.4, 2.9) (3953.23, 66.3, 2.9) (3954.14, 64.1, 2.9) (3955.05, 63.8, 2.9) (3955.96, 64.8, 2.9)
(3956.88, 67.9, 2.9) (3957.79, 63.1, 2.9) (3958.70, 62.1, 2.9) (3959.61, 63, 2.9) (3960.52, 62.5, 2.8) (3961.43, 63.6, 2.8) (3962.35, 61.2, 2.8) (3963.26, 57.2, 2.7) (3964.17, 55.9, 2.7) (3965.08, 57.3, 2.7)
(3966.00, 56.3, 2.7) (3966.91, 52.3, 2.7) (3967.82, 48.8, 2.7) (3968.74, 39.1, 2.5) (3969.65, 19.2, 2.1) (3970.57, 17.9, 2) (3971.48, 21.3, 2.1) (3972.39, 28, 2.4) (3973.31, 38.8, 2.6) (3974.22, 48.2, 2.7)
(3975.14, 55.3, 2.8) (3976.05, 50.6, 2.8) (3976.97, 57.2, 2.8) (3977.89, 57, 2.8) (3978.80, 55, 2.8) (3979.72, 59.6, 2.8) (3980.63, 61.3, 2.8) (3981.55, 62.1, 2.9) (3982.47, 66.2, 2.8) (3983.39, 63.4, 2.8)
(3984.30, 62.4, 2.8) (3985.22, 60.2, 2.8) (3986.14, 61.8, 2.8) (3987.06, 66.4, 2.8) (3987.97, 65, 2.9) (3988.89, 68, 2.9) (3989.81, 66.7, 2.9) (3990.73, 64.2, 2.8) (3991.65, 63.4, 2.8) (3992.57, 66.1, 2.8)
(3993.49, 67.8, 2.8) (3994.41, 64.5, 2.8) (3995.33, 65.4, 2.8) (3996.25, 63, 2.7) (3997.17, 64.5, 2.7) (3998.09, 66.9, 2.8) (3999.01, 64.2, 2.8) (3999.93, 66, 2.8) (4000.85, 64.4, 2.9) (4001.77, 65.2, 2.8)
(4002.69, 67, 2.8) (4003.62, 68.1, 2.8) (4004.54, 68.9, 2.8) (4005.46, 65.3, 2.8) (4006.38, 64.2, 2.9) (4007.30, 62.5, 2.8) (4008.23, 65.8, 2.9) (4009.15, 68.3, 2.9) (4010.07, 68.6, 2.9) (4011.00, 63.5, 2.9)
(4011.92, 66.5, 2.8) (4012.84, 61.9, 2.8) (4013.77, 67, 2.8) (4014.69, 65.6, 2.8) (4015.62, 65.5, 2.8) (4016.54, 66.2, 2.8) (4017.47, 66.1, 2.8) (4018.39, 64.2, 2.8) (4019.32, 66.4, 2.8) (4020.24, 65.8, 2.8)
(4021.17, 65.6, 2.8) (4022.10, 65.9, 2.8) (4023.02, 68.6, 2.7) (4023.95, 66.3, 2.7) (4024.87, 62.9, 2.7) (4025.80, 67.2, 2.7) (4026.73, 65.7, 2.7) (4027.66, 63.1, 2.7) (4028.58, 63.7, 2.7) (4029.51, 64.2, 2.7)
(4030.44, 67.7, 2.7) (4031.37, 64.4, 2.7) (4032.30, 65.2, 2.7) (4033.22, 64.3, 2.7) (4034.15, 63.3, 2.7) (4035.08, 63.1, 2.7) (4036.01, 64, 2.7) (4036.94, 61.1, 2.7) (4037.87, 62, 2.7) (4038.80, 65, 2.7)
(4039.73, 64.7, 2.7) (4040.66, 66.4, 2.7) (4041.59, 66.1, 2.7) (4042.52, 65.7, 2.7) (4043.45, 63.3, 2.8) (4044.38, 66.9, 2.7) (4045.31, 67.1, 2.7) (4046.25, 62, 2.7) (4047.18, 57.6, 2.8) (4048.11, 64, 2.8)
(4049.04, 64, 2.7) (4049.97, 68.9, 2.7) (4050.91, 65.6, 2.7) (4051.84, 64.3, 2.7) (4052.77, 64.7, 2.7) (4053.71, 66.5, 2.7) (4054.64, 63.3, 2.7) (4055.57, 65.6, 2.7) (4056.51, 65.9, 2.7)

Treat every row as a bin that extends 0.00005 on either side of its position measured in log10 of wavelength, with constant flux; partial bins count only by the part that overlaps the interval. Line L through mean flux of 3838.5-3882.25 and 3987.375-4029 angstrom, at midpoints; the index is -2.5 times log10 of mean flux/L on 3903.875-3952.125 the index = 0.07 mag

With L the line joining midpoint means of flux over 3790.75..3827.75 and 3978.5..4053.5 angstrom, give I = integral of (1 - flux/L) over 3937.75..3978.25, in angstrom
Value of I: 4.4 angstrom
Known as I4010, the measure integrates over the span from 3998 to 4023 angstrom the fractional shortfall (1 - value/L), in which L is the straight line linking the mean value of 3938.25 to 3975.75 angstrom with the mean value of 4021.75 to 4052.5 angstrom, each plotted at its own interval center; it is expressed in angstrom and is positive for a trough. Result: -1.6 angstrom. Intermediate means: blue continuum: 56.1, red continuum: 64.7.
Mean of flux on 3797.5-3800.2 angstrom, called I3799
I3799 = 37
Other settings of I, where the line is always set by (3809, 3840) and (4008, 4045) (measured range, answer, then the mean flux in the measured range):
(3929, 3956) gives 2.1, 57.5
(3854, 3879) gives -2.1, 64.9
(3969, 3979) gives 3.6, 40.4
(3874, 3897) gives 1.8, 55.6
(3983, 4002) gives -0.2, 64.8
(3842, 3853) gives -0.2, 60.4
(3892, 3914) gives 0.5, 59.5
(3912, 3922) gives -0.4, 63.8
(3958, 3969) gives 1.0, 57.1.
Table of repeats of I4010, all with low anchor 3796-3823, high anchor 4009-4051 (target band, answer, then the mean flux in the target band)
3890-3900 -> 1.5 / 50.9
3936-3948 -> 0.7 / 58.1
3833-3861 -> 0.7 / 56.8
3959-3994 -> 4.4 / 55.1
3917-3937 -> 1.5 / 56.7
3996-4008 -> -0.3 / 65.5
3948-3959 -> -0.5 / 65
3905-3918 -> -0.5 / 62.9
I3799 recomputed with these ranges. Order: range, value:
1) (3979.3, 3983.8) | 62.5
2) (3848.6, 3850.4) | 65.5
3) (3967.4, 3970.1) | 35.5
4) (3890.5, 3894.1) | 40.3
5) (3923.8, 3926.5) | 67.4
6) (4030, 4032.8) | 65.8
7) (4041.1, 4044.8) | 65.5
